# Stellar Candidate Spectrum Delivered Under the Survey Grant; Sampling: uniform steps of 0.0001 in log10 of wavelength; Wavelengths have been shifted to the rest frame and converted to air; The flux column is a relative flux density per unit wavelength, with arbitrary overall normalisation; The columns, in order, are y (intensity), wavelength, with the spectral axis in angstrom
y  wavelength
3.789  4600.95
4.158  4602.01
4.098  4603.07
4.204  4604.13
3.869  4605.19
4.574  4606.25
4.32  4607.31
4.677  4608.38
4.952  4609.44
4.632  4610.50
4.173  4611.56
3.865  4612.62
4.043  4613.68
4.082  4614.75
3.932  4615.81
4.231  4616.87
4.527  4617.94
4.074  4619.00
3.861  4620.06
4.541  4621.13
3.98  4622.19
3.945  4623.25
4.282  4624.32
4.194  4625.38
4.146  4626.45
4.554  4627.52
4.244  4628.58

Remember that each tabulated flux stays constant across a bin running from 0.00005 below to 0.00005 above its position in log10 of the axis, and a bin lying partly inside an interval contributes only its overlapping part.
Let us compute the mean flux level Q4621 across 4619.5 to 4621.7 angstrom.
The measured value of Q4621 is 4.2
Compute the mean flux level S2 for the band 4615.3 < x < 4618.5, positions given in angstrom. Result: 4.23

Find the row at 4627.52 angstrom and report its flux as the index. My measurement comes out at 4.554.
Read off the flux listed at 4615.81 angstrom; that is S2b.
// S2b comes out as 3.932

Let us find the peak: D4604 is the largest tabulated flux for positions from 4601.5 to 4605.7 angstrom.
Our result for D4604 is 4.204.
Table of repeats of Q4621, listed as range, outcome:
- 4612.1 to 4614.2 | 3.96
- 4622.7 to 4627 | 4.14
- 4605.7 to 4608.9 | 4.51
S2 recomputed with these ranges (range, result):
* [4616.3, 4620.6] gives 4.17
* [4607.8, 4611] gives 4.74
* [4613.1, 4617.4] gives 4.07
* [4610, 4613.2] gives 4.22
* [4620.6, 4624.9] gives 4.19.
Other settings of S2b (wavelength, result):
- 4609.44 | 4.952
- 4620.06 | 3.861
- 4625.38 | 4.194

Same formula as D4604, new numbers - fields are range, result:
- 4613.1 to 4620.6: 4.527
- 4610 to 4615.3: 4.632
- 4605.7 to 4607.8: 4.574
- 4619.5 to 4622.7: 4.541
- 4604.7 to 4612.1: 4.952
